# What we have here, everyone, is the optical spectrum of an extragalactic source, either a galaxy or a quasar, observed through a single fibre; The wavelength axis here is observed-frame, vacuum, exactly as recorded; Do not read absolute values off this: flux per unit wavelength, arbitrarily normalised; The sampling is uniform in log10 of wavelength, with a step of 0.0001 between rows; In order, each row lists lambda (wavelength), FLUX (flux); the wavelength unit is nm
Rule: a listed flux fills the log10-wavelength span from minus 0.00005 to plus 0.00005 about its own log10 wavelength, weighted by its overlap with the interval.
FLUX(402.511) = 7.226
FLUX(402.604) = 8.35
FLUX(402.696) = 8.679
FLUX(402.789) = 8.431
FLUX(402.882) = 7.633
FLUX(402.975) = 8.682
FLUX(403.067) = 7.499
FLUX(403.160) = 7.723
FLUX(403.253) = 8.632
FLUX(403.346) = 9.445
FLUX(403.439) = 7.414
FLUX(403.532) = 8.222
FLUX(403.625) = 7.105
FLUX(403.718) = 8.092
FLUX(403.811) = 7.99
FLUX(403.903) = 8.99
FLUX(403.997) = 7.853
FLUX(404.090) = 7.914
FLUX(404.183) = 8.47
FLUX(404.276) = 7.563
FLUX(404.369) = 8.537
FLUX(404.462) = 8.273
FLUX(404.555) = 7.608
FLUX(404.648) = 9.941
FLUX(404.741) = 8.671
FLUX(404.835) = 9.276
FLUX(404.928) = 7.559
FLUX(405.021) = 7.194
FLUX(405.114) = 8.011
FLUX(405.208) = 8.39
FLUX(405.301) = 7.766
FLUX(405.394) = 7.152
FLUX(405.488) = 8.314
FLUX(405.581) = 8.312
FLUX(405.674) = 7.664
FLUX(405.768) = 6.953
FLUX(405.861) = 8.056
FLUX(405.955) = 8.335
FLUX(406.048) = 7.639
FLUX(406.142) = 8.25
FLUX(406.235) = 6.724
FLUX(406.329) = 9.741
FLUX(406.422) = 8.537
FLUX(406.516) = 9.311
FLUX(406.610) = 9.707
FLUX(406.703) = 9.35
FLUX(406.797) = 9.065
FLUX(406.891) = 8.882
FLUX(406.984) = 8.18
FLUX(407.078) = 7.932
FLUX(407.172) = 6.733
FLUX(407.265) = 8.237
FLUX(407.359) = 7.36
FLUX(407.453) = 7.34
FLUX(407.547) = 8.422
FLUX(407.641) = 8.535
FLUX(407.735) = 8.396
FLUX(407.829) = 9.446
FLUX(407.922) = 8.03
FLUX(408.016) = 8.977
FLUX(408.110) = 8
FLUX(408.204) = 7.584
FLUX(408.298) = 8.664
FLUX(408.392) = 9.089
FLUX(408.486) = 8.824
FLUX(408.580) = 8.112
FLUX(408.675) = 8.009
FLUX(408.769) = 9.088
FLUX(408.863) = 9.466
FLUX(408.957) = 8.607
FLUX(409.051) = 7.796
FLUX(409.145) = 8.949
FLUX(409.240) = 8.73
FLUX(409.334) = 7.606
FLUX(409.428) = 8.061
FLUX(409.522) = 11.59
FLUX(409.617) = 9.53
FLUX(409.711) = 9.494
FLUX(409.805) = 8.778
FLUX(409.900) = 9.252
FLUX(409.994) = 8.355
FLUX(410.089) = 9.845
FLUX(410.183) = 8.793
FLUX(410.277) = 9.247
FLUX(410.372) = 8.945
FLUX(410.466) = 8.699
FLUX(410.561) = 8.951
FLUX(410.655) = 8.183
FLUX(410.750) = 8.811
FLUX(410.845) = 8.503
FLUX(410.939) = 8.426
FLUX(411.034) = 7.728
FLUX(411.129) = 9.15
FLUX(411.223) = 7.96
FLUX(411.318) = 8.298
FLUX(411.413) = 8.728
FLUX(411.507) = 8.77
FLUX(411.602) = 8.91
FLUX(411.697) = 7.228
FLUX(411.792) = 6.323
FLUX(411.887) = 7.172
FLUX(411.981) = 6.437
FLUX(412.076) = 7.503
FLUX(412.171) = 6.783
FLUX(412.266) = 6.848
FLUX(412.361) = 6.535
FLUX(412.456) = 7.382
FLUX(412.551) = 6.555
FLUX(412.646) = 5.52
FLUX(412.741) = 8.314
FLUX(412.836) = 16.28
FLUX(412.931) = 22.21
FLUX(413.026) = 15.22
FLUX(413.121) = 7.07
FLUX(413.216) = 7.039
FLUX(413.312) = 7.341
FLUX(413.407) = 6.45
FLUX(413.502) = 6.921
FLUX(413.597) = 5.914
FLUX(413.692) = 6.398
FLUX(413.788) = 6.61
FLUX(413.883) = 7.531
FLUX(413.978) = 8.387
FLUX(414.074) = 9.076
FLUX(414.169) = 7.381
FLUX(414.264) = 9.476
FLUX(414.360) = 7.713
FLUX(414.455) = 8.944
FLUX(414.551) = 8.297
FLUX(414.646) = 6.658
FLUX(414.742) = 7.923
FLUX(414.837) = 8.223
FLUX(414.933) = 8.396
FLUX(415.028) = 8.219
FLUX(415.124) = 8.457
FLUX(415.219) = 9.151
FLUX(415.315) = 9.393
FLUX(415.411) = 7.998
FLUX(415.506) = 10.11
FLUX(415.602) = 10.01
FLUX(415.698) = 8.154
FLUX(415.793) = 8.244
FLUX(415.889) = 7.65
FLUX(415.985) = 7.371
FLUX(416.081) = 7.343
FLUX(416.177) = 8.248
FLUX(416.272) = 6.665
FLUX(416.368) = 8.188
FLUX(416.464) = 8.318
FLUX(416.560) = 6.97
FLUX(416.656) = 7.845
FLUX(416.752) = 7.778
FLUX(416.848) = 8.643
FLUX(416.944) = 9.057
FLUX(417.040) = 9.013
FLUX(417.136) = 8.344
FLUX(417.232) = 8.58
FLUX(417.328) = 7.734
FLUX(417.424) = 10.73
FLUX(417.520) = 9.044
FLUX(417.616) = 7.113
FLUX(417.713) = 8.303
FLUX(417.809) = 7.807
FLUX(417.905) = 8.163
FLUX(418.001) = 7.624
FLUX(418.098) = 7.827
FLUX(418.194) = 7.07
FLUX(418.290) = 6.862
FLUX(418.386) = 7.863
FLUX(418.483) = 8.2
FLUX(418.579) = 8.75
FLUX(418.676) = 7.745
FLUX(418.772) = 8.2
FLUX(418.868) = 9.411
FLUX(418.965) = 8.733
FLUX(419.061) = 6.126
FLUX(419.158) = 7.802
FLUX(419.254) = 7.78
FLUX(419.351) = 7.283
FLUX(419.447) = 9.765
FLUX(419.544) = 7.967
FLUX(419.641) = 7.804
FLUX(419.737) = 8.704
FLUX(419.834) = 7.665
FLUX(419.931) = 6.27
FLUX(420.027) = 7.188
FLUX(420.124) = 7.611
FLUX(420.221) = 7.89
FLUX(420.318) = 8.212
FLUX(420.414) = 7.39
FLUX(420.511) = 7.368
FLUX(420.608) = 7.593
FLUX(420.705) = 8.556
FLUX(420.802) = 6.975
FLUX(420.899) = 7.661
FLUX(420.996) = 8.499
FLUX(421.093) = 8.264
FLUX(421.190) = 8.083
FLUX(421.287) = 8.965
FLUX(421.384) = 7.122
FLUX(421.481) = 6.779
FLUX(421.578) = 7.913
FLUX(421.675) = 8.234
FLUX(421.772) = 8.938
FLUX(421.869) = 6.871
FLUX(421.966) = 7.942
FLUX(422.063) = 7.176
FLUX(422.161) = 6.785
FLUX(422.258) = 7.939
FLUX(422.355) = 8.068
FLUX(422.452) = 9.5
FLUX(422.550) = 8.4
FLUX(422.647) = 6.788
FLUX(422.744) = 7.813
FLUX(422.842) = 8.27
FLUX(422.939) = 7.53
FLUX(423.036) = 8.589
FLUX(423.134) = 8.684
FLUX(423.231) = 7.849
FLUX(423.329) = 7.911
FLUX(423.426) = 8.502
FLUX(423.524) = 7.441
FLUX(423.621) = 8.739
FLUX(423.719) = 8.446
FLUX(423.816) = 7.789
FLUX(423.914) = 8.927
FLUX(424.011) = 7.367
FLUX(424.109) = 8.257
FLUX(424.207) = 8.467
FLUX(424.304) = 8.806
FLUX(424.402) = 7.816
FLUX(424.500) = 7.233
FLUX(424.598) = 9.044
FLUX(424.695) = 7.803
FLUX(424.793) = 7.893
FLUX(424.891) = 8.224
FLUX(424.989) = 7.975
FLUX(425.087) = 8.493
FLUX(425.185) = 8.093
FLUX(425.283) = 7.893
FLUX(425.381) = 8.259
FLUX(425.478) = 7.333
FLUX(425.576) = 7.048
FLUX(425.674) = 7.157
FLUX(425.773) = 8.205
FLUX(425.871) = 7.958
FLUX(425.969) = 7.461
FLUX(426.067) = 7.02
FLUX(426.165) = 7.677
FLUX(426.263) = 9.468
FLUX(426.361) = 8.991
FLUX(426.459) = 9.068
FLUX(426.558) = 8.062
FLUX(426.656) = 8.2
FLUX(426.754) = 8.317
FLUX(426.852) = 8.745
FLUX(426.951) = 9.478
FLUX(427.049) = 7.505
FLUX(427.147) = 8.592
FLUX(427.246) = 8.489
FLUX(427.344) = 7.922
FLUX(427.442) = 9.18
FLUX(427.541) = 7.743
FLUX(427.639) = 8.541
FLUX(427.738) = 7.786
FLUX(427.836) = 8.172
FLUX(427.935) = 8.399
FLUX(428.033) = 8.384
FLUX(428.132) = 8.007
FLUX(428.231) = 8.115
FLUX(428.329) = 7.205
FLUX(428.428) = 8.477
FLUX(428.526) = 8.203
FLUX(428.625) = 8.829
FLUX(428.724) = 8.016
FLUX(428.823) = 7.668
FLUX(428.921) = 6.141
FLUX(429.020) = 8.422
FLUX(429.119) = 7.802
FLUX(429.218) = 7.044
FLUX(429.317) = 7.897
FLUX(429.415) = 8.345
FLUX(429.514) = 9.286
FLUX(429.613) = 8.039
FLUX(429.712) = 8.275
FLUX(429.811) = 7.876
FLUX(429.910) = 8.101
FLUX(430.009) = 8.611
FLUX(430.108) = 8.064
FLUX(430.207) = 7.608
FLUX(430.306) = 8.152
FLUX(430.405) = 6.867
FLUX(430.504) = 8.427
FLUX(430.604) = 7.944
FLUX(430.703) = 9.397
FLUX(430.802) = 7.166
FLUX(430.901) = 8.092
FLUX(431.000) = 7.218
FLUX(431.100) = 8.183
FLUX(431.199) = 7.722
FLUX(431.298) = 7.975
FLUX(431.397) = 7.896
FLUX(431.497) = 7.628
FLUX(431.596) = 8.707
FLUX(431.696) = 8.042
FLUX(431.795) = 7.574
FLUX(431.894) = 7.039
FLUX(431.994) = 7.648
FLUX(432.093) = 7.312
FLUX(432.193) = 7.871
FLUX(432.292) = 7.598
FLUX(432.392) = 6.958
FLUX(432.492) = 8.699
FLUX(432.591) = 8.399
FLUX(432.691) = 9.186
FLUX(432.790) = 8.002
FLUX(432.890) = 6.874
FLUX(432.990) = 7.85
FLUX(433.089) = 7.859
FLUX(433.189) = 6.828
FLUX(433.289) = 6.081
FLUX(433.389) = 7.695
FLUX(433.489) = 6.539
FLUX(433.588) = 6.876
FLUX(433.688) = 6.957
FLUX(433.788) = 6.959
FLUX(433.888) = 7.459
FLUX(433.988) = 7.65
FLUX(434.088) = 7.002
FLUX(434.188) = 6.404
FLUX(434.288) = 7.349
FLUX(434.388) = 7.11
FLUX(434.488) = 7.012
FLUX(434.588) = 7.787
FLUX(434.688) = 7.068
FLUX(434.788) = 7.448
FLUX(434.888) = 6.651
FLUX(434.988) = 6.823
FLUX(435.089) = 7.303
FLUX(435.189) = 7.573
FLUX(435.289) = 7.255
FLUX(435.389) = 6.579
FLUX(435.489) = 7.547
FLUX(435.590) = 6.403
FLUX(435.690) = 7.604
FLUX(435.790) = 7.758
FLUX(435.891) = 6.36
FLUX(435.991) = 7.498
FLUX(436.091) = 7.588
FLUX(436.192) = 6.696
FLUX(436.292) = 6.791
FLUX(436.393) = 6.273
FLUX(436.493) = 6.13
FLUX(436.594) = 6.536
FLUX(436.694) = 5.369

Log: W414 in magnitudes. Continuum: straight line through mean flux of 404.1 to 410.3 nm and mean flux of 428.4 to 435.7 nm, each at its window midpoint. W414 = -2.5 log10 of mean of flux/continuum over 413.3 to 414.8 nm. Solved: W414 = 0.09 mag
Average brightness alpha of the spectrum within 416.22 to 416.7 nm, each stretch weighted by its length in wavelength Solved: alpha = 7.61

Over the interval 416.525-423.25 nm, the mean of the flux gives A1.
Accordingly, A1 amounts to 7.97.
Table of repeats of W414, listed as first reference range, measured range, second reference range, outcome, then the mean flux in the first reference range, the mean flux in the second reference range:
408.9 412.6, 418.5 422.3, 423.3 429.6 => 0.05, 8.29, 8.12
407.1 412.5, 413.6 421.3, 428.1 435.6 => 0.01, 8.34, 7.64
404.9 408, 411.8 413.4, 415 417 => -0.08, 8.18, 8.28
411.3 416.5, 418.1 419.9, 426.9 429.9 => 0.04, 8.3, 8.13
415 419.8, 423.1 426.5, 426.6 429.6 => 0.01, 8.2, 8.16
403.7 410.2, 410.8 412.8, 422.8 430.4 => 0.10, 8.43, 8.12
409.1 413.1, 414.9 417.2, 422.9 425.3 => 0.04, 8.91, 8.16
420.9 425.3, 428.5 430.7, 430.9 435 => -0.05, 8.04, 7.48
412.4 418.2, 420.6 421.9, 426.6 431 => 0.05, 8.44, 8.12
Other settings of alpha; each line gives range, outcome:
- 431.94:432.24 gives 7.59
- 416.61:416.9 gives 8.1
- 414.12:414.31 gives 8.46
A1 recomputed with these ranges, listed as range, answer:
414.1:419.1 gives 8.2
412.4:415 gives 8.63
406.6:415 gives 8.47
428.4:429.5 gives 7.93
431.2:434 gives 7.58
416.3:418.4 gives 8.12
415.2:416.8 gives 8.18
